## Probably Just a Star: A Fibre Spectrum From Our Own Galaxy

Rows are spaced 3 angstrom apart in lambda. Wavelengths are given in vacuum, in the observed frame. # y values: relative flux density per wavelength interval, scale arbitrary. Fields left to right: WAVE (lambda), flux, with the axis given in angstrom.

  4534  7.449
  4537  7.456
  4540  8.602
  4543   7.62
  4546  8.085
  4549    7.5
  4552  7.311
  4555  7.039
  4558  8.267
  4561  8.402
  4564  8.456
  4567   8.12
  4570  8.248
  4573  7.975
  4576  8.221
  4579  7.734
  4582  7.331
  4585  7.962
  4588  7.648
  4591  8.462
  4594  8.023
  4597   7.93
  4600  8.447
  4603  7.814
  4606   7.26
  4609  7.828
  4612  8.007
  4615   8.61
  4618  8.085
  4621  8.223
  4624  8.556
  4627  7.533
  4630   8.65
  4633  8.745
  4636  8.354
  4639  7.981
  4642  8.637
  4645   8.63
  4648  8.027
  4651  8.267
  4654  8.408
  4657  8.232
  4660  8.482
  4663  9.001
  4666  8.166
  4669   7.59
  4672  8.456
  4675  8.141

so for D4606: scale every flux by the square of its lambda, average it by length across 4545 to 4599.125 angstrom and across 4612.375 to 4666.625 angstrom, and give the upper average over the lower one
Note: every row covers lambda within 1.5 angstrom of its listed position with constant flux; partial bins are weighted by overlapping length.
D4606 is 1.09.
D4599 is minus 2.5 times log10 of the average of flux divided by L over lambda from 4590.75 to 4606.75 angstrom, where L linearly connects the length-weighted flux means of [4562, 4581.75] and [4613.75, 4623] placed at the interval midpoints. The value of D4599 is 0.030 mag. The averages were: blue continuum 8.08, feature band 7.99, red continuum 8.31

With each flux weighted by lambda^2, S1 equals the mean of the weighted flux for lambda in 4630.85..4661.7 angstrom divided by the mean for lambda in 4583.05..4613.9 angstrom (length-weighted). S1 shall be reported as 1.1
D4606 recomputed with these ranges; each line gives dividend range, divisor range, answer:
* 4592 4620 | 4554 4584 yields 1.02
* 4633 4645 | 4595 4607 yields 1.08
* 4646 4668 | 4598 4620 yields 1.07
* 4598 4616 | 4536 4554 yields 1.06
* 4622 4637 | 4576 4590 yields 1.10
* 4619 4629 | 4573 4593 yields 1.05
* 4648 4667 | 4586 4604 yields 1.07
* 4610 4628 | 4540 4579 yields 1.05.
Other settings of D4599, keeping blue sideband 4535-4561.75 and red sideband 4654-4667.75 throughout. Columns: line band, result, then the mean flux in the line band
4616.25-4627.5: 0.01 mag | 8.16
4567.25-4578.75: -0.02 mag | 8.1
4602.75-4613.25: 0.06 mag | 7.71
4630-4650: -0.01 mag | 8.41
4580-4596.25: 0.02 mag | 7.88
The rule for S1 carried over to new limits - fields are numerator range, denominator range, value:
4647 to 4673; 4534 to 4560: 1.13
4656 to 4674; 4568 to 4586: 1.09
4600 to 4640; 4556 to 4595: 1.03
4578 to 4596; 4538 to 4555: 1.03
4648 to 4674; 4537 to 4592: 1.09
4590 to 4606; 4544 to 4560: 1.07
